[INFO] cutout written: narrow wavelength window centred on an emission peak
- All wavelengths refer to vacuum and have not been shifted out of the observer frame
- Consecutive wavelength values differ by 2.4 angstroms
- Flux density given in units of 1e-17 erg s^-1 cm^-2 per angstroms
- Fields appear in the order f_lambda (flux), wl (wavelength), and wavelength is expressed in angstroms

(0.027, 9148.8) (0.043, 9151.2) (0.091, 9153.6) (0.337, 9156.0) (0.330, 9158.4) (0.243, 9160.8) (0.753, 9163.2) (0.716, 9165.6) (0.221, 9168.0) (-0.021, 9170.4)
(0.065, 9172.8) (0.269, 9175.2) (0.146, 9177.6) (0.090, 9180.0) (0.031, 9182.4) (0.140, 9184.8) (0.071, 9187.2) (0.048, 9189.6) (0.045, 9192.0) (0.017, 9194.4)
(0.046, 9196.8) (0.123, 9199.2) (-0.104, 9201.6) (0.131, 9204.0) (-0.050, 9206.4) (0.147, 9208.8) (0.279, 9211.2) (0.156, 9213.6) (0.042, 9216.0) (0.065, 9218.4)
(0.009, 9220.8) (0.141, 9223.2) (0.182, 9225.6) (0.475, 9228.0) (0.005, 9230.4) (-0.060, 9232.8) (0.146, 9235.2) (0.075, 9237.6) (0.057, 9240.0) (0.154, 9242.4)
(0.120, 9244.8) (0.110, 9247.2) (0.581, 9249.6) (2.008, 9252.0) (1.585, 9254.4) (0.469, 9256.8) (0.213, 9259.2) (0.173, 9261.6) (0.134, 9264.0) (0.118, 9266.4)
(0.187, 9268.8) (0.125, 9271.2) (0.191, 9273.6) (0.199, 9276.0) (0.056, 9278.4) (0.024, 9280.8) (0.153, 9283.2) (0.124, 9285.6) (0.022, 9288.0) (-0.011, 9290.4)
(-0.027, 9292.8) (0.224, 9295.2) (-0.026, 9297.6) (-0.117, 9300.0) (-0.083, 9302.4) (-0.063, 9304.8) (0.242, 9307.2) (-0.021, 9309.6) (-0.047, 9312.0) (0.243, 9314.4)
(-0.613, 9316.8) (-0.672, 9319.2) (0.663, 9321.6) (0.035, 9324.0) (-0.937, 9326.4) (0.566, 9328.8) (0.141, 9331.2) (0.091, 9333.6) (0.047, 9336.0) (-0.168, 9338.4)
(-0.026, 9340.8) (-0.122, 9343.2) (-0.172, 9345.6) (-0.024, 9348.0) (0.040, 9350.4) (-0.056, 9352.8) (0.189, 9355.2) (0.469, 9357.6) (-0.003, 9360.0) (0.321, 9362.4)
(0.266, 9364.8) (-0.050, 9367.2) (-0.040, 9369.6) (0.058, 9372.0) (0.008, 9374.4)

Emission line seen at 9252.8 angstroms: [O III] 5007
